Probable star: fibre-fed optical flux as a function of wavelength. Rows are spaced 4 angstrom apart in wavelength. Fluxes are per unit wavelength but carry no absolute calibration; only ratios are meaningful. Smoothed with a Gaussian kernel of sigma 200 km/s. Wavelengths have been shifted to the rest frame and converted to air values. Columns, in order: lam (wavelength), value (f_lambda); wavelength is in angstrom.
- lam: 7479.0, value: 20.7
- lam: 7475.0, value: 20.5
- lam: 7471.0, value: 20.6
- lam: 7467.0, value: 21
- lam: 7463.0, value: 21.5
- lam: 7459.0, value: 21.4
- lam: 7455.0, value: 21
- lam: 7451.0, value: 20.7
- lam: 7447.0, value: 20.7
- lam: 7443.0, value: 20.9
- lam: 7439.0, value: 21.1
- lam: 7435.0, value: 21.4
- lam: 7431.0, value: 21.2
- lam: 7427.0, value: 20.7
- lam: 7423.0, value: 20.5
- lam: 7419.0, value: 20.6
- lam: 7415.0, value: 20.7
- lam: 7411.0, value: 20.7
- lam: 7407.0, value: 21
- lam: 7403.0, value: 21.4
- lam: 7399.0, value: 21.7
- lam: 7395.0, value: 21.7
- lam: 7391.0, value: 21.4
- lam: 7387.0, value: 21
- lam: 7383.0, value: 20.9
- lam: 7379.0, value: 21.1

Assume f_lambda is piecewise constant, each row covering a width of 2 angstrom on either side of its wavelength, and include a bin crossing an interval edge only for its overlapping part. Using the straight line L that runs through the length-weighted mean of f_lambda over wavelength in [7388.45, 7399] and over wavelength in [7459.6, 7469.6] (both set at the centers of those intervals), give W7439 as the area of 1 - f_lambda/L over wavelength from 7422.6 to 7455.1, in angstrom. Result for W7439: 0.64 angstrom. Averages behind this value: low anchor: 21.5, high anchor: 21.2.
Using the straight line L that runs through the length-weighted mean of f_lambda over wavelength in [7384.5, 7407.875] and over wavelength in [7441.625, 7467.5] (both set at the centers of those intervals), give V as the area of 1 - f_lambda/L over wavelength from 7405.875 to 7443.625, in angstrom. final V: 0.59 angstrom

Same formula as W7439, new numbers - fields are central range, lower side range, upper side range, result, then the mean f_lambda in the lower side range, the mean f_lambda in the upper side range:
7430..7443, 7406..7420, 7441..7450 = -0.3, 20.7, 20.8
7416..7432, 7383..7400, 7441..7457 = 0.3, 21.4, 20.8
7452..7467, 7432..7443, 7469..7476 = -0.3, 21.2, 20.6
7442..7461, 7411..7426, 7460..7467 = 0.2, 20.6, 21.3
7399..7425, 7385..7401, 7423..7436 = 0.4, 21.4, 21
